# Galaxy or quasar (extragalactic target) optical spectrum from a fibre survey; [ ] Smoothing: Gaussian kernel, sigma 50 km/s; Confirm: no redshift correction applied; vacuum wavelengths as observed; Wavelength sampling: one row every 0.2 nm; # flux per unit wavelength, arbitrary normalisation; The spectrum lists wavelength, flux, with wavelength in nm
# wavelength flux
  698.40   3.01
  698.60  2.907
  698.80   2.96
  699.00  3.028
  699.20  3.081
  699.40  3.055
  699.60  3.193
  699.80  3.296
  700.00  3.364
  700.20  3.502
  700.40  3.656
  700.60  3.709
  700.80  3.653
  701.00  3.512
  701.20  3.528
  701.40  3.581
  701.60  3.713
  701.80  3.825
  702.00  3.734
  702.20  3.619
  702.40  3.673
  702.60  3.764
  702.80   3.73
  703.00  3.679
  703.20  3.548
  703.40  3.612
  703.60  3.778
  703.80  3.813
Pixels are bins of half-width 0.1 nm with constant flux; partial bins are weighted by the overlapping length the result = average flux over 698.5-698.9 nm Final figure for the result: 2.93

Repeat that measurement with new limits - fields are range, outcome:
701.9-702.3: 3.68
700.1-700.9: 3.63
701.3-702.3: 3.69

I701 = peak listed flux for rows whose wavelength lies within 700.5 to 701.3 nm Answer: 3.709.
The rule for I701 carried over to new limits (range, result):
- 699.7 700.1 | 3.364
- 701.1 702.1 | 3.825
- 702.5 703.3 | 3.764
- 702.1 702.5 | 3.673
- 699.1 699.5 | 3.081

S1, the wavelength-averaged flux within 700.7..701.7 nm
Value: 3.6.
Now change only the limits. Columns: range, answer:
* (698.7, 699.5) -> 3.03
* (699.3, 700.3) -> 3.28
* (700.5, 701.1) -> 3.62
